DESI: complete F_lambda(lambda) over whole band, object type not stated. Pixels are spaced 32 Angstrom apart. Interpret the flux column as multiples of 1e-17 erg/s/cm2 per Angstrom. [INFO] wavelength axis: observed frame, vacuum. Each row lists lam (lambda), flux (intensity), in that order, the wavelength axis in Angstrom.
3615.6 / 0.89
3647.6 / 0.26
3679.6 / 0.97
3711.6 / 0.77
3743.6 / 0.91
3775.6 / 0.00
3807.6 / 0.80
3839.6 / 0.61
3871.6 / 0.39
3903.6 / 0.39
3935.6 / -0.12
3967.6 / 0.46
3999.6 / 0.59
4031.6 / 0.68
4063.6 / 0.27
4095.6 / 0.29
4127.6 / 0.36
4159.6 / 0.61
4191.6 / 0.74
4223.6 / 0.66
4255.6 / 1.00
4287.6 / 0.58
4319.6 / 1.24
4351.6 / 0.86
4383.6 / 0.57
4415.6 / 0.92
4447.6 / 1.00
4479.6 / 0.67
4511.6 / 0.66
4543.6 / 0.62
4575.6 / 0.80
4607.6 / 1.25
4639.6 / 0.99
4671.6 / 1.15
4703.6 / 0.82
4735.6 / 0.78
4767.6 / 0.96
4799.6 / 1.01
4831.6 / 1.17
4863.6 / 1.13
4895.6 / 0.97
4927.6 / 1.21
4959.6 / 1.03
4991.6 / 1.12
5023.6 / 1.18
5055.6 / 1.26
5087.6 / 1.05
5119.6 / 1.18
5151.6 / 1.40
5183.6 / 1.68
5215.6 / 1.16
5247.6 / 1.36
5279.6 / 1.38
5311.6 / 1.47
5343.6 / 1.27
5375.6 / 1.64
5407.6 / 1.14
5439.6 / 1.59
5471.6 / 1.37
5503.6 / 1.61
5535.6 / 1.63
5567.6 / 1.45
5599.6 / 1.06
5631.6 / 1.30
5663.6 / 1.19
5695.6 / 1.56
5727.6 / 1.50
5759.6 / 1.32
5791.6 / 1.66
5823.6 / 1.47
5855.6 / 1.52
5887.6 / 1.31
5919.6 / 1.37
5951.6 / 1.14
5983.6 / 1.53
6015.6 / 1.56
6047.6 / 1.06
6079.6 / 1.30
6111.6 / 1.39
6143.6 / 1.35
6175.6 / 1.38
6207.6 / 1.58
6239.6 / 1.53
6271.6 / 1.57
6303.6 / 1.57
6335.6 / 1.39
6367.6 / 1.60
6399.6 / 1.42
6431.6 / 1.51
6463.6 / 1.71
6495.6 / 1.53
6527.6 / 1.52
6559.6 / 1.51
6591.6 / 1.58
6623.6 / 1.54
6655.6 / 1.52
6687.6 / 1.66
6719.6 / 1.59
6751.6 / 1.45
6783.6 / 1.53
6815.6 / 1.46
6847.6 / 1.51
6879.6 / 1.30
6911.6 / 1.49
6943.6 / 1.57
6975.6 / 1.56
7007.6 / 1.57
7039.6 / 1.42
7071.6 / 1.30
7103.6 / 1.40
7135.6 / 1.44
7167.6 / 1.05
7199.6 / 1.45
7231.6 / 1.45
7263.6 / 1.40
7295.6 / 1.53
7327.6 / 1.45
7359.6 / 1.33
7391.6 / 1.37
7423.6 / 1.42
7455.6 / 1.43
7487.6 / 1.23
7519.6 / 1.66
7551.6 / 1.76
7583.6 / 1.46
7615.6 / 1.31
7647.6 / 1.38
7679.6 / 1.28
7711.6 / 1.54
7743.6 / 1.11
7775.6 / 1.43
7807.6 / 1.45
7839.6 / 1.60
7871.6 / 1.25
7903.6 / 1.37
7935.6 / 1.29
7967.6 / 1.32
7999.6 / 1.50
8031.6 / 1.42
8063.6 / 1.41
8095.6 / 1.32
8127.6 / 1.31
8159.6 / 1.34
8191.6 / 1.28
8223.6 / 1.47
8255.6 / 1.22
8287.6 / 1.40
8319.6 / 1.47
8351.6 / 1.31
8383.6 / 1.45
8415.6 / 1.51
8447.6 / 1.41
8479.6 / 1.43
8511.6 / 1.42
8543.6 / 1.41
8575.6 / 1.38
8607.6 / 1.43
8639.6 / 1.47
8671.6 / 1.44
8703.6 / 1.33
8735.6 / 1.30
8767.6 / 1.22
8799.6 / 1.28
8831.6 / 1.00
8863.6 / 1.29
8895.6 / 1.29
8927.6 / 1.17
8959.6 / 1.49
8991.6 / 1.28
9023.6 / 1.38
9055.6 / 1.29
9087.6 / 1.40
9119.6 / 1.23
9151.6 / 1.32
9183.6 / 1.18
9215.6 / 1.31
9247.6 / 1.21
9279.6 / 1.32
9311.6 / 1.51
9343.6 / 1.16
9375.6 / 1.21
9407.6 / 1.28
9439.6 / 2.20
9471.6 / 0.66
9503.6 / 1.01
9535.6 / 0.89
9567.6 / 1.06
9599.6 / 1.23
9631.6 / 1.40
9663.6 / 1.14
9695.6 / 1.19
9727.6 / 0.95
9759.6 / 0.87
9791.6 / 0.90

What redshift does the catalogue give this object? 0.148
